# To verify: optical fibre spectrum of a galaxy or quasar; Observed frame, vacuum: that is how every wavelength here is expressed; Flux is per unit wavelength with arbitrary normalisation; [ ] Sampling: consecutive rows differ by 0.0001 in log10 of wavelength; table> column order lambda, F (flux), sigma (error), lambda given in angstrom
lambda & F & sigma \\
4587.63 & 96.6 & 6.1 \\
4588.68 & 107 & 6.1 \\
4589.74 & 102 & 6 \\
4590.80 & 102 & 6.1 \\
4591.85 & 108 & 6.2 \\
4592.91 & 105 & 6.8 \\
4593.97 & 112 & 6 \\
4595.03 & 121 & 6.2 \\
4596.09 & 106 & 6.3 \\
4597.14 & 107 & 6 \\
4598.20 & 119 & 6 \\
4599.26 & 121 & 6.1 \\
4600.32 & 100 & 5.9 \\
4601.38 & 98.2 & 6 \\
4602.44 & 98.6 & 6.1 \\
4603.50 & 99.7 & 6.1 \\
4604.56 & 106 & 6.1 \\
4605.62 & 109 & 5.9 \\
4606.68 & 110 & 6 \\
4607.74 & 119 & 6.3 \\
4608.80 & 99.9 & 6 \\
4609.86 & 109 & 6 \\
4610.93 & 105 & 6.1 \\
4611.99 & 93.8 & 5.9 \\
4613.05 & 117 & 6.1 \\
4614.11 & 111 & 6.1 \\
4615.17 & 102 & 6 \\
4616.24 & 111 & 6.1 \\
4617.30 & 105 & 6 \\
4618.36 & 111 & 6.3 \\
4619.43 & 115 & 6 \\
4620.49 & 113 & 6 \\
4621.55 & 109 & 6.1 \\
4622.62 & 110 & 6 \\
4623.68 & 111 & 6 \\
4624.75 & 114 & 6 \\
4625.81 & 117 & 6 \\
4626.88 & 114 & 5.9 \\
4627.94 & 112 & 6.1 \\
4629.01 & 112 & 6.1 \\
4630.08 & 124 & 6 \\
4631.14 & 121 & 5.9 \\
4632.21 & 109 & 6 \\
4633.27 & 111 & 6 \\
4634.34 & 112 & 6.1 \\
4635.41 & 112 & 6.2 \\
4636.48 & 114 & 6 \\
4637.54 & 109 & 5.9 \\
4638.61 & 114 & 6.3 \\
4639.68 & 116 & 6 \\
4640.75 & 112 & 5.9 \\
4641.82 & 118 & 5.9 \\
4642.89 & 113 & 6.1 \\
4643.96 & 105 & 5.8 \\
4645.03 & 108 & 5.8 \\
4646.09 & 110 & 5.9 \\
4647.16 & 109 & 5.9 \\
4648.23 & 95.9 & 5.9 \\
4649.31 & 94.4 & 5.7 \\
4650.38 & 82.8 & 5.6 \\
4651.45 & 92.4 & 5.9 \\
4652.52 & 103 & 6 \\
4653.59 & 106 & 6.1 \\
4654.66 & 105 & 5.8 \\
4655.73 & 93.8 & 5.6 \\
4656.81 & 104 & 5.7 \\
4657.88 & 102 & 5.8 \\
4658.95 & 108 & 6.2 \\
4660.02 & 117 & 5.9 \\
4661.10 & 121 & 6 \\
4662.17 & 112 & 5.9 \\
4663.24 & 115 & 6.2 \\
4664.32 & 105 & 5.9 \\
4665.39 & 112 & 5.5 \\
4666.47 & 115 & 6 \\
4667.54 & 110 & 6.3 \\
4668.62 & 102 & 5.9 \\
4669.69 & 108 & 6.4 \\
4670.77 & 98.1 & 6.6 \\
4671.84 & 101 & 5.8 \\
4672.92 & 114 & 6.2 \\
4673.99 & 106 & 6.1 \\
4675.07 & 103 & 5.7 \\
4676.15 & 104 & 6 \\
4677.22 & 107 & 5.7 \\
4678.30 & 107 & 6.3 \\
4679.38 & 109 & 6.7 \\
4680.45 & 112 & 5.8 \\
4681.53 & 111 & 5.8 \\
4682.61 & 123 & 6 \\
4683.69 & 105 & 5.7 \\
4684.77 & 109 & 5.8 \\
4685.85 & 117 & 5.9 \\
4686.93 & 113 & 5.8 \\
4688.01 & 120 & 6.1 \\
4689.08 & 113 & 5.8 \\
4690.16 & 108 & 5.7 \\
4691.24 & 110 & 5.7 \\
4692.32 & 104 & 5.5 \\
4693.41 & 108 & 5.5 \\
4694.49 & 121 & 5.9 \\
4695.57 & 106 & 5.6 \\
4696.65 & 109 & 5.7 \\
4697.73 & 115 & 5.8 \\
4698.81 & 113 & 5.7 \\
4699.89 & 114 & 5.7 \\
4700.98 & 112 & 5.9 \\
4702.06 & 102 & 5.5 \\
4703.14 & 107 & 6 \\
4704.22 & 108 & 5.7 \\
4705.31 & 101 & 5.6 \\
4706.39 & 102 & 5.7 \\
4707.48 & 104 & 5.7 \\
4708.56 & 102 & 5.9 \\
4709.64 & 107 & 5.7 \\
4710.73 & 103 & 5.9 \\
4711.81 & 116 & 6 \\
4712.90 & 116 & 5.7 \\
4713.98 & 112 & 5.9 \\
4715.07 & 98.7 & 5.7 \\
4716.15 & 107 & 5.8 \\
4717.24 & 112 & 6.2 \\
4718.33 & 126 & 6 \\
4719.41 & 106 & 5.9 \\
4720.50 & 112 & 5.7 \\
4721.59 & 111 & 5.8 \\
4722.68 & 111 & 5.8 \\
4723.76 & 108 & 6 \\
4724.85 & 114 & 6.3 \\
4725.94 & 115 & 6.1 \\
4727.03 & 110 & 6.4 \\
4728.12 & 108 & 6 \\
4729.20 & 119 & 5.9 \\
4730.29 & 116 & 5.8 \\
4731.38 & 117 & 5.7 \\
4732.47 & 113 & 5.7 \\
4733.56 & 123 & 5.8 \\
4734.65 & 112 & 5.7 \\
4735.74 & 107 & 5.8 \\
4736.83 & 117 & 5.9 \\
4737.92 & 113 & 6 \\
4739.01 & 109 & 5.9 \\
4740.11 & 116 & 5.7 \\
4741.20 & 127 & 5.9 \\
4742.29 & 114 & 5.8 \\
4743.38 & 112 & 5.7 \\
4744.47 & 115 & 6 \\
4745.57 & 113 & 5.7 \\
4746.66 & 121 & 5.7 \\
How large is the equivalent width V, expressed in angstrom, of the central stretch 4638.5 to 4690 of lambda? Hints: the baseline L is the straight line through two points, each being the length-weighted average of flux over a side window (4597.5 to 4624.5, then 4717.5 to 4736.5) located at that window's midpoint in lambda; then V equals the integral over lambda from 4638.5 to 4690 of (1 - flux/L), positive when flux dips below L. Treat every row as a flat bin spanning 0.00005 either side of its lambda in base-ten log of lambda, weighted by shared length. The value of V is 1.3 angstrom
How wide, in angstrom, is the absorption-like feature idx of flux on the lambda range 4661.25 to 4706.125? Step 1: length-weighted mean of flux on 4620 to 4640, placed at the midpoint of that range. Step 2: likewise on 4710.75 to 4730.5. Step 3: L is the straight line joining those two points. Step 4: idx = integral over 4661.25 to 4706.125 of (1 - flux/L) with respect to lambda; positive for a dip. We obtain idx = 1.2 angstrom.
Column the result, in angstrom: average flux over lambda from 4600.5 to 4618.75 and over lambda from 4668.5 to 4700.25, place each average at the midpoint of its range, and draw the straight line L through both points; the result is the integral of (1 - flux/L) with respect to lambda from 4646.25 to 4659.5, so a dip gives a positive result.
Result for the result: 1.0 angstrom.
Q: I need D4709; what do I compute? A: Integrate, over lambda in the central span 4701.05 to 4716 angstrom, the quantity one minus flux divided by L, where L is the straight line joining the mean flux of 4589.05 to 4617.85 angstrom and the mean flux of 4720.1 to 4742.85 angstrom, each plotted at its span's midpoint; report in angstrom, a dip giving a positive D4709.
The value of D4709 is 0.9 angstrom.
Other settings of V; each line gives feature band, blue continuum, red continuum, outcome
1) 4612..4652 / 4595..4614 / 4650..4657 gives -2.9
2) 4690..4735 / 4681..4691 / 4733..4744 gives 1.4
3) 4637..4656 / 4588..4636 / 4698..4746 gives 0.9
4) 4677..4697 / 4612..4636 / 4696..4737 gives 0.0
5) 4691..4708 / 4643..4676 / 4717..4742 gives 0.3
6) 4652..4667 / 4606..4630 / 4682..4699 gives 0.4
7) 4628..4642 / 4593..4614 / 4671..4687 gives -0.7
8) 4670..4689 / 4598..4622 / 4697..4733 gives 0.0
